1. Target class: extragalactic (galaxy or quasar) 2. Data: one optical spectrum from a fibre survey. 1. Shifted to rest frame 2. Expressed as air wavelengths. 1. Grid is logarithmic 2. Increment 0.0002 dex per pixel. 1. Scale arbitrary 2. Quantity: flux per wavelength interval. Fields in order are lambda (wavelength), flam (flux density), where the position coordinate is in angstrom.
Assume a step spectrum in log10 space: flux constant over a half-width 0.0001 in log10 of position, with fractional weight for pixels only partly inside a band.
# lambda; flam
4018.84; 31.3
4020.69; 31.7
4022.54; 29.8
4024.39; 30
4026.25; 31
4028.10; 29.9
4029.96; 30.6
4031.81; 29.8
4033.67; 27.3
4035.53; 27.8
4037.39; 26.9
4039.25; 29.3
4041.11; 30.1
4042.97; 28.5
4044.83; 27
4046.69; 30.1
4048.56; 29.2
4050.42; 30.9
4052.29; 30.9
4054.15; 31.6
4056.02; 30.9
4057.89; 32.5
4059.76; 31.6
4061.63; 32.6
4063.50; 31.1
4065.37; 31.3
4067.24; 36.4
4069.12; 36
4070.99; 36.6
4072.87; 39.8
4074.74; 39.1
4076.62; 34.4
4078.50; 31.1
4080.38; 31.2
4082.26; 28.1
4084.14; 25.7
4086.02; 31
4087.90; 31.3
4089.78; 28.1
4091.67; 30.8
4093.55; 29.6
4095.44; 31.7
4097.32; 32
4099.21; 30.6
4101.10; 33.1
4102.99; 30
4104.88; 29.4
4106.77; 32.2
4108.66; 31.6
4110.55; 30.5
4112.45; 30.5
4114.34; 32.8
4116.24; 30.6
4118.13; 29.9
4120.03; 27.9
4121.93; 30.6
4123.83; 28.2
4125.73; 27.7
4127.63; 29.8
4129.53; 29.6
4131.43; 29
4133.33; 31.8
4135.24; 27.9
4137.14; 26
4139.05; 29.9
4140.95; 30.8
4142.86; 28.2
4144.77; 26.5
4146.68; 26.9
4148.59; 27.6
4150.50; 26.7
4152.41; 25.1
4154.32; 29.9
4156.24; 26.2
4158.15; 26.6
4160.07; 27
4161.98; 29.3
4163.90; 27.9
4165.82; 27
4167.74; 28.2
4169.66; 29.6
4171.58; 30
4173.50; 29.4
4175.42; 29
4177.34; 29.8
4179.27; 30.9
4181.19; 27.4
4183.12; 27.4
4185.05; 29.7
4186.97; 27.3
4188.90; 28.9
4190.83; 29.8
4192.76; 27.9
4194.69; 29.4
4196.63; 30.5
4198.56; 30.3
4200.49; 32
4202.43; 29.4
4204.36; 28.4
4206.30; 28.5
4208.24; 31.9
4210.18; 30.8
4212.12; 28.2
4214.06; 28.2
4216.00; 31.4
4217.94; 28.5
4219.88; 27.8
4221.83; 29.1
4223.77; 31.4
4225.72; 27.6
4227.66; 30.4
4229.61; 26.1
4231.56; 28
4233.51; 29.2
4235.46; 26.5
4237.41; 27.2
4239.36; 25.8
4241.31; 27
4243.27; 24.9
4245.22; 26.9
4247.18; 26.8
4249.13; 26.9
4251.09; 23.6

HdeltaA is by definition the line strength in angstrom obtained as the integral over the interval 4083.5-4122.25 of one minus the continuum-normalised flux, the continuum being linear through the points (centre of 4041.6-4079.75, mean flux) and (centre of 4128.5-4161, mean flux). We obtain -0.3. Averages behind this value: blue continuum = 32.5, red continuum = 28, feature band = 30.5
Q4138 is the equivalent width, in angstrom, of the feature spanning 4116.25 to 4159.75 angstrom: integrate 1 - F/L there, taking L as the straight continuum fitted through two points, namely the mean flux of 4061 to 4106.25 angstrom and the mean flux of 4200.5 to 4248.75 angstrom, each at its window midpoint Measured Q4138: 3.3 angstrom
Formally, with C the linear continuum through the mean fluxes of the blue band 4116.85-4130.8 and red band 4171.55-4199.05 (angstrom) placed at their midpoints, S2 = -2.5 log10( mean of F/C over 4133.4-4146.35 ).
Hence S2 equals 0.03 mag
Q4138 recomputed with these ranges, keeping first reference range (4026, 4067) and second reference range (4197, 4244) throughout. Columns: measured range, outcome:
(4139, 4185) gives 1.55 angstrom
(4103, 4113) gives -0.38 angstrom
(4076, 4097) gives -0.31 angstrom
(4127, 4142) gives 0.05 angstrom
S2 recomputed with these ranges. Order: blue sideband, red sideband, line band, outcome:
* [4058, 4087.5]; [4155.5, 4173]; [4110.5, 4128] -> 0.02 mag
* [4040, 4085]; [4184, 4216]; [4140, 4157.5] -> 0.11 mag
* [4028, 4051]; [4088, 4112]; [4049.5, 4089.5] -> -0.09 mag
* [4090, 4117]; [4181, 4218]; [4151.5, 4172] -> 0.08 mag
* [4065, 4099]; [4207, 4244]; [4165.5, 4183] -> 0.03 mag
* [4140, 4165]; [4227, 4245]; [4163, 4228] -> -0.07 mag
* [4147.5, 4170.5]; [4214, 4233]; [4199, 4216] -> -0.05 mag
